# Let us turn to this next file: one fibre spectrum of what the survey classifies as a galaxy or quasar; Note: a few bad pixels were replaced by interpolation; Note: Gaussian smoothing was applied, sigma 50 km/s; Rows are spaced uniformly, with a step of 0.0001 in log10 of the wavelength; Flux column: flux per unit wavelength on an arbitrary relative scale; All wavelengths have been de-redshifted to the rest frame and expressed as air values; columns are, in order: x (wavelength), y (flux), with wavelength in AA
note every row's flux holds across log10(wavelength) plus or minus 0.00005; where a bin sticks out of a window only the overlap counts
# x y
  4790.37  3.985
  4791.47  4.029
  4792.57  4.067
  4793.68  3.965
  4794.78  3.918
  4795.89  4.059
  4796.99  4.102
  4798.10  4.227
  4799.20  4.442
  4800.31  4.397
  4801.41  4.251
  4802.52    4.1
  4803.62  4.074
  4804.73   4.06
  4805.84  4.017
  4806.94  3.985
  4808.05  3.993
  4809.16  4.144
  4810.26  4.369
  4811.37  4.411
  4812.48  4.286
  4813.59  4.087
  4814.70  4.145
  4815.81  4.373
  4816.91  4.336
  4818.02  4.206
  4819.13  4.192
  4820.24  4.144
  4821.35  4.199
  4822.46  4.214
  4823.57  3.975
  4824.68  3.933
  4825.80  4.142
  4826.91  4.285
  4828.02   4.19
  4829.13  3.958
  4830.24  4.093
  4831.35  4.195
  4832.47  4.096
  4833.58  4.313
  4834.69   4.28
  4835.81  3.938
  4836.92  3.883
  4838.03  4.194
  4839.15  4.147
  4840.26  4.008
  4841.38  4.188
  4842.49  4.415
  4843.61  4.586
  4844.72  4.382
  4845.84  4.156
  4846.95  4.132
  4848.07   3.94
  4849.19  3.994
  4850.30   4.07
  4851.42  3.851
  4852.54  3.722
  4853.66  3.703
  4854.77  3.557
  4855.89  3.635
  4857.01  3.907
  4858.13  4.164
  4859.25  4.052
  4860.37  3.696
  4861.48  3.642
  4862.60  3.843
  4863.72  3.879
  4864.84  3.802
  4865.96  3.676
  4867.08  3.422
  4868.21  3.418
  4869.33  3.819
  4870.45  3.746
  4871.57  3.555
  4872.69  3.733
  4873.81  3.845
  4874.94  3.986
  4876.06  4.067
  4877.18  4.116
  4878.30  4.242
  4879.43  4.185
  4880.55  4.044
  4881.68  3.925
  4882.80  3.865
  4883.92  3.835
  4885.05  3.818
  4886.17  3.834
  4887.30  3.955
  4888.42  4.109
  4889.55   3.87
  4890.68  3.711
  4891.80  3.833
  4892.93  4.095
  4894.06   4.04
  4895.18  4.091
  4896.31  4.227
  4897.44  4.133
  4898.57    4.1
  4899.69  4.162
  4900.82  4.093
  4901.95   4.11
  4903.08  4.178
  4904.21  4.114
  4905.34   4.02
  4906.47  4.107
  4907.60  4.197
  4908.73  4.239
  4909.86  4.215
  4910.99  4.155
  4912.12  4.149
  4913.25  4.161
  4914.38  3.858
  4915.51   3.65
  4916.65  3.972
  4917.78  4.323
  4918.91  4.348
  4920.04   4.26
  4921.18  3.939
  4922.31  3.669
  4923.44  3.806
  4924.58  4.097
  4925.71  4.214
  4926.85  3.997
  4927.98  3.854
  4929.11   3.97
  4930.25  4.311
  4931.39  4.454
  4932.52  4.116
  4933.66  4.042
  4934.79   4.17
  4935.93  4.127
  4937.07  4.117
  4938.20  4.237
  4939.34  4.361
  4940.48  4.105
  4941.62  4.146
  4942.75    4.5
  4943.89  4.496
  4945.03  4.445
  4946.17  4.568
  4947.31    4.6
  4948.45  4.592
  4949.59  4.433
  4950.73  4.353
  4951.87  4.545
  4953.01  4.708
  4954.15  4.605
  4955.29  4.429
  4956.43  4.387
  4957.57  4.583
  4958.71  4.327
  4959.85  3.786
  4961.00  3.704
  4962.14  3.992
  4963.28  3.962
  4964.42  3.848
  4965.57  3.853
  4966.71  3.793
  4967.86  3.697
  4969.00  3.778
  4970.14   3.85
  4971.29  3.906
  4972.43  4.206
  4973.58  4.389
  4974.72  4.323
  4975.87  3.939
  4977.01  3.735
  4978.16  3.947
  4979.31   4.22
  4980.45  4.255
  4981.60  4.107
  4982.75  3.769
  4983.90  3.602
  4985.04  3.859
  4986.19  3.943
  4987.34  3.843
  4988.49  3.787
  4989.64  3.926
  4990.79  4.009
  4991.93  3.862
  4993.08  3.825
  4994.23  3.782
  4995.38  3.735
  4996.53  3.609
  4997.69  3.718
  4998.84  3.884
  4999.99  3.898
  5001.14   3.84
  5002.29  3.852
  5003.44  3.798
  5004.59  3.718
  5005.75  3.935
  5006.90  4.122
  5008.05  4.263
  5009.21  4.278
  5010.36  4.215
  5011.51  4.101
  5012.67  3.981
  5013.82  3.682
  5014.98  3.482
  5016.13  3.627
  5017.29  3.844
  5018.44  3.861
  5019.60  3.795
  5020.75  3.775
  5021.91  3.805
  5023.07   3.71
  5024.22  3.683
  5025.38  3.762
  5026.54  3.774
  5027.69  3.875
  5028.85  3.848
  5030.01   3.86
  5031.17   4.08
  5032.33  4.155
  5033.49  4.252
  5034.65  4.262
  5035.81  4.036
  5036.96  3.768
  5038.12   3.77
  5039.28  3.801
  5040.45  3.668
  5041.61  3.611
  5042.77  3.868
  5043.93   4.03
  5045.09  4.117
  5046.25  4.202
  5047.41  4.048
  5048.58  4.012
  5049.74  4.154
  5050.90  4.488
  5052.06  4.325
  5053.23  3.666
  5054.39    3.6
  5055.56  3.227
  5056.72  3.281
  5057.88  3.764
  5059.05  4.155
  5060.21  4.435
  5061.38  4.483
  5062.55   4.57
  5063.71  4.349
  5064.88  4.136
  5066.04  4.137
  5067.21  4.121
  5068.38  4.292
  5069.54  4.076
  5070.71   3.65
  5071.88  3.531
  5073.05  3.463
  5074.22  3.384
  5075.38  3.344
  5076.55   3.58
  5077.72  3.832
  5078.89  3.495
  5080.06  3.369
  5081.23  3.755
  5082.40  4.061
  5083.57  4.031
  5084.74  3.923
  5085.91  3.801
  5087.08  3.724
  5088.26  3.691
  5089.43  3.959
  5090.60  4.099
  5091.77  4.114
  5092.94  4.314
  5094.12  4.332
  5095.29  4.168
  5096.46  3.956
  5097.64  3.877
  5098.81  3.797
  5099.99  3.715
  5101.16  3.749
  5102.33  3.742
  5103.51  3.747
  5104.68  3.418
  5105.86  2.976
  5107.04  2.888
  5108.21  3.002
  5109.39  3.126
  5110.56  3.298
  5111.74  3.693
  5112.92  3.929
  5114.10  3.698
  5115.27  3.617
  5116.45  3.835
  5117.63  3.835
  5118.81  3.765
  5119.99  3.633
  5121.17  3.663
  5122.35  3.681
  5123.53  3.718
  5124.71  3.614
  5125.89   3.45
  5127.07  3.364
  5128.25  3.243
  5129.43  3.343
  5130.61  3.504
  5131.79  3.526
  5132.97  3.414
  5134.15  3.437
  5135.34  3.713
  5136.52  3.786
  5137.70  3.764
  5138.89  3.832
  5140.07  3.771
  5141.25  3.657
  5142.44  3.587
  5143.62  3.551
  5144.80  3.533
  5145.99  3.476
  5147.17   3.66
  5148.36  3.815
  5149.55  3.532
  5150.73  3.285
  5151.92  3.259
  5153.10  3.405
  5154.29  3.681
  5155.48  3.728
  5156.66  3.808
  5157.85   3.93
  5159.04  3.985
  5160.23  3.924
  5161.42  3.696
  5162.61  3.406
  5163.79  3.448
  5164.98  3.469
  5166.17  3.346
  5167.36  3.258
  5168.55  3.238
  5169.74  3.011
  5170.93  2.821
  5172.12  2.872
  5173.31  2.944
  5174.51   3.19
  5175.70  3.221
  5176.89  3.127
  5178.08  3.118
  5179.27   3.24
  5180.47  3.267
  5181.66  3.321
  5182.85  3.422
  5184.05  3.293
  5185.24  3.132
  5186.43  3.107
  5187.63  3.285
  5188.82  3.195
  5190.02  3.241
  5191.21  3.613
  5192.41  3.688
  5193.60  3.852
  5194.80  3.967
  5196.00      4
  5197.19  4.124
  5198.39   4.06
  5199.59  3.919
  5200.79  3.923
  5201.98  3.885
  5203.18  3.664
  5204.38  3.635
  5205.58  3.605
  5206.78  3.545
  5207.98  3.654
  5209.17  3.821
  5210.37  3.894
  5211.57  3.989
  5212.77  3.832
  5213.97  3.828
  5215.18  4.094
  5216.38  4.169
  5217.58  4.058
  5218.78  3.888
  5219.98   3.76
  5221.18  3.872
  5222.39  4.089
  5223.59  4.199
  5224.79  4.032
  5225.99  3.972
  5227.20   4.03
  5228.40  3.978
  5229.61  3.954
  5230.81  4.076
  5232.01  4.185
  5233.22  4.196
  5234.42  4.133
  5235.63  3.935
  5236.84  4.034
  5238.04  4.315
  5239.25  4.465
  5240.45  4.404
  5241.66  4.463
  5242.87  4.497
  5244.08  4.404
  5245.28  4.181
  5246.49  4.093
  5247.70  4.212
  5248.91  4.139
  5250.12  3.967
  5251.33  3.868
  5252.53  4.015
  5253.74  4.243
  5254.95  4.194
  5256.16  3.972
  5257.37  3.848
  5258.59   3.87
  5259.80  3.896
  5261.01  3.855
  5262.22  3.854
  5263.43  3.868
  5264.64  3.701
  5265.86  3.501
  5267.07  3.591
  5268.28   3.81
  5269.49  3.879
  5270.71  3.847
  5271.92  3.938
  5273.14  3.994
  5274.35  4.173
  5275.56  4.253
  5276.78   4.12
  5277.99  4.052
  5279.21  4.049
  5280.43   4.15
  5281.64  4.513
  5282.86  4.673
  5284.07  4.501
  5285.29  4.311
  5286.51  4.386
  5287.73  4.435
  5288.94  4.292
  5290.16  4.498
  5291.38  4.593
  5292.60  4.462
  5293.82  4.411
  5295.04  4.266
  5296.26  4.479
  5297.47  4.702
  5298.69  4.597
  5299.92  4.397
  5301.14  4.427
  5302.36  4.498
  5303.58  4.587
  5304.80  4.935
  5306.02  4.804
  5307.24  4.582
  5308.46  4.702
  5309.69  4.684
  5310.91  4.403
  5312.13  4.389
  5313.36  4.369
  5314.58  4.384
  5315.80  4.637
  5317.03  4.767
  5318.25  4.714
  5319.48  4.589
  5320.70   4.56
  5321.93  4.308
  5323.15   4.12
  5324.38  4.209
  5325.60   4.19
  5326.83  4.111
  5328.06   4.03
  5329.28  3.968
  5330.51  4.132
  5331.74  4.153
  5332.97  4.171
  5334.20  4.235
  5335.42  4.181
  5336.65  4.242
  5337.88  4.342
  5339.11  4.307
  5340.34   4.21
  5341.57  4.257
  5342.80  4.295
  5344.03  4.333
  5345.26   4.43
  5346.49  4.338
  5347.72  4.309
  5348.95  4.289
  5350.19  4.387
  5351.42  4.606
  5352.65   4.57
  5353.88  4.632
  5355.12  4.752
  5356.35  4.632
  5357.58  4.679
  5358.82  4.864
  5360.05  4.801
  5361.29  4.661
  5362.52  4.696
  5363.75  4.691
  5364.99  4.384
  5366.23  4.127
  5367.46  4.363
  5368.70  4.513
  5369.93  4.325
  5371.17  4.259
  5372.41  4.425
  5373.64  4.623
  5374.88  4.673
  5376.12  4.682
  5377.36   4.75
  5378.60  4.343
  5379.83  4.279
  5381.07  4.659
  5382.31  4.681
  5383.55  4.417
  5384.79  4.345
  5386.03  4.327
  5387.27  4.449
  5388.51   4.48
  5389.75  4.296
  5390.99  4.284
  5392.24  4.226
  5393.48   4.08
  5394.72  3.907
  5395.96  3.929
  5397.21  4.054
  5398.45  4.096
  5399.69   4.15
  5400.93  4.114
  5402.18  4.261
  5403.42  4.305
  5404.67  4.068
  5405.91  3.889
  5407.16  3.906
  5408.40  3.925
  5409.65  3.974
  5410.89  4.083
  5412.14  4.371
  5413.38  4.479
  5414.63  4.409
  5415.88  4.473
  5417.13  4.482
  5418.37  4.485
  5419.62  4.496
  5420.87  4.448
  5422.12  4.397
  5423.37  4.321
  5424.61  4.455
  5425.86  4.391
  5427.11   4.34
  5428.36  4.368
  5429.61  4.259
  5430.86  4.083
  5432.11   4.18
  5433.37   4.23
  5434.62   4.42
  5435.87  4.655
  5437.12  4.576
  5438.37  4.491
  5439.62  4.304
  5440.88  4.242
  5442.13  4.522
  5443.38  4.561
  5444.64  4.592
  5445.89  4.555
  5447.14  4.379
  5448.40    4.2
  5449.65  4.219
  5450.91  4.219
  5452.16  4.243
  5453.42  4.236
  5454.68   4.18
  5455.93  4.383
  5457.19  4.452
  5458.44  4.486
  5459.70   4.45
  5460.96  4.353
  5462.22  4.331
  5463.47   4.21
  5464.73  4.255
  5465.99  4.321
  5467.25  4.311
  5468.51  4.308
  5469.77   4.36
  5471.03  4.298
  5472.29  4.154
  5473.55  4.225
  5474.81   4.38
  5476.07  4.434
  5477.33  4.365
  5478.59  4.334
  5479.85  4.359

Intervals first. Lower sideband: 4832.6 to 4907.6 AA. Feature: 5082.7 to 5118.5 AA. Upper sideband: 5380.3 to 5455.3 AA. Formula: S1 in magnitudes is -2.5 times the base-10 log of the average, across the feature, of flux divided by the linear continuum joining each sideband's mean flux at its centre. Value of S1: 0.104 mag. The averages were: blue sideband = 3.97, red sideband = 4.3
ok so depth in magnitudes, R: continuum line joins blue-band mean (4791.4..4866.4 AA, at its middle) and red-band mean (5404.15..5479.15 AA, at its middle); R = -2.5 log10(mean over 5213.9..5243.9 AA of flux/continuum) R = 0.03 mag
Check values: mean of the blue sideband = 4.08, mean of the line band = 4.11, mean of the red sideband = 4.33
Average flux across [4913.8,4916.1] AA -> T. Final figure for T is 3.75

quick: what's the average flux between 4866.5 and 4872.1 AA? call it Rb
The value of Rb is 3.59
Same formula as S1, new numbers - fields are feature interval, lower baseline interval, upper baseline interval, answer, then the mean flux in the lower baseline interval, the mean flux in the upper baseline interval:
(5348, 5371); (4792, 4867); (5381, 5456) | -0.07 mag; 4.08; 4.3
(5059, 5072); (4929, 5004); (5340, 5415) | -0.01 mag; 4.08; 4.37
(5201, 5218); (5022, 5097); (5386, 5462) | 0.07 mag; 3.92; 4.3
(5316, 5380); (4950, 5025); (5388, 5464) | -0.05 mag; 3.96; 4.29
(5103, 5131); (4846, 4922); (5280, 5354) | 0.20 mag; 3.96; 4.41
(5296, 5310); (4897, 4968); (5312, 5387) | -0.05 mag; 4.17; 4.42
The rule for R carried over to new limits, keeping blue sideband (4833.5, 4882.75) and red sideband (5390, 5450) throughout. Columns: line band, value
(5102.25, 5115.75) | 0.198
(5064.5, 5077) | 0.078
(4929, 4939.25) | -0.052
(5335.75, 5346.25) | -0.016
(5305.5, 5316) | -0.081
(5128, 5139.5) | 0.155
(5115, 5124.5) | 0.108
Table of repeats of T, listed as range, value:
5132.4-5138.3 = 3.62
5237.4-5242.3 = 4.41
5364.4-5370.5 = 4.34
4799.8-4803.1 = 4.25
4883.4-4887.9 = 3.86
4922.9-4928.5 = 3.99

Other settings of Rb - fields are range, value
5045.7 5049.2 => 4.08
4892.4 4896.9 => 4.11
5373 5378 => 4.68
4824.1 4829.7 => 4.1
